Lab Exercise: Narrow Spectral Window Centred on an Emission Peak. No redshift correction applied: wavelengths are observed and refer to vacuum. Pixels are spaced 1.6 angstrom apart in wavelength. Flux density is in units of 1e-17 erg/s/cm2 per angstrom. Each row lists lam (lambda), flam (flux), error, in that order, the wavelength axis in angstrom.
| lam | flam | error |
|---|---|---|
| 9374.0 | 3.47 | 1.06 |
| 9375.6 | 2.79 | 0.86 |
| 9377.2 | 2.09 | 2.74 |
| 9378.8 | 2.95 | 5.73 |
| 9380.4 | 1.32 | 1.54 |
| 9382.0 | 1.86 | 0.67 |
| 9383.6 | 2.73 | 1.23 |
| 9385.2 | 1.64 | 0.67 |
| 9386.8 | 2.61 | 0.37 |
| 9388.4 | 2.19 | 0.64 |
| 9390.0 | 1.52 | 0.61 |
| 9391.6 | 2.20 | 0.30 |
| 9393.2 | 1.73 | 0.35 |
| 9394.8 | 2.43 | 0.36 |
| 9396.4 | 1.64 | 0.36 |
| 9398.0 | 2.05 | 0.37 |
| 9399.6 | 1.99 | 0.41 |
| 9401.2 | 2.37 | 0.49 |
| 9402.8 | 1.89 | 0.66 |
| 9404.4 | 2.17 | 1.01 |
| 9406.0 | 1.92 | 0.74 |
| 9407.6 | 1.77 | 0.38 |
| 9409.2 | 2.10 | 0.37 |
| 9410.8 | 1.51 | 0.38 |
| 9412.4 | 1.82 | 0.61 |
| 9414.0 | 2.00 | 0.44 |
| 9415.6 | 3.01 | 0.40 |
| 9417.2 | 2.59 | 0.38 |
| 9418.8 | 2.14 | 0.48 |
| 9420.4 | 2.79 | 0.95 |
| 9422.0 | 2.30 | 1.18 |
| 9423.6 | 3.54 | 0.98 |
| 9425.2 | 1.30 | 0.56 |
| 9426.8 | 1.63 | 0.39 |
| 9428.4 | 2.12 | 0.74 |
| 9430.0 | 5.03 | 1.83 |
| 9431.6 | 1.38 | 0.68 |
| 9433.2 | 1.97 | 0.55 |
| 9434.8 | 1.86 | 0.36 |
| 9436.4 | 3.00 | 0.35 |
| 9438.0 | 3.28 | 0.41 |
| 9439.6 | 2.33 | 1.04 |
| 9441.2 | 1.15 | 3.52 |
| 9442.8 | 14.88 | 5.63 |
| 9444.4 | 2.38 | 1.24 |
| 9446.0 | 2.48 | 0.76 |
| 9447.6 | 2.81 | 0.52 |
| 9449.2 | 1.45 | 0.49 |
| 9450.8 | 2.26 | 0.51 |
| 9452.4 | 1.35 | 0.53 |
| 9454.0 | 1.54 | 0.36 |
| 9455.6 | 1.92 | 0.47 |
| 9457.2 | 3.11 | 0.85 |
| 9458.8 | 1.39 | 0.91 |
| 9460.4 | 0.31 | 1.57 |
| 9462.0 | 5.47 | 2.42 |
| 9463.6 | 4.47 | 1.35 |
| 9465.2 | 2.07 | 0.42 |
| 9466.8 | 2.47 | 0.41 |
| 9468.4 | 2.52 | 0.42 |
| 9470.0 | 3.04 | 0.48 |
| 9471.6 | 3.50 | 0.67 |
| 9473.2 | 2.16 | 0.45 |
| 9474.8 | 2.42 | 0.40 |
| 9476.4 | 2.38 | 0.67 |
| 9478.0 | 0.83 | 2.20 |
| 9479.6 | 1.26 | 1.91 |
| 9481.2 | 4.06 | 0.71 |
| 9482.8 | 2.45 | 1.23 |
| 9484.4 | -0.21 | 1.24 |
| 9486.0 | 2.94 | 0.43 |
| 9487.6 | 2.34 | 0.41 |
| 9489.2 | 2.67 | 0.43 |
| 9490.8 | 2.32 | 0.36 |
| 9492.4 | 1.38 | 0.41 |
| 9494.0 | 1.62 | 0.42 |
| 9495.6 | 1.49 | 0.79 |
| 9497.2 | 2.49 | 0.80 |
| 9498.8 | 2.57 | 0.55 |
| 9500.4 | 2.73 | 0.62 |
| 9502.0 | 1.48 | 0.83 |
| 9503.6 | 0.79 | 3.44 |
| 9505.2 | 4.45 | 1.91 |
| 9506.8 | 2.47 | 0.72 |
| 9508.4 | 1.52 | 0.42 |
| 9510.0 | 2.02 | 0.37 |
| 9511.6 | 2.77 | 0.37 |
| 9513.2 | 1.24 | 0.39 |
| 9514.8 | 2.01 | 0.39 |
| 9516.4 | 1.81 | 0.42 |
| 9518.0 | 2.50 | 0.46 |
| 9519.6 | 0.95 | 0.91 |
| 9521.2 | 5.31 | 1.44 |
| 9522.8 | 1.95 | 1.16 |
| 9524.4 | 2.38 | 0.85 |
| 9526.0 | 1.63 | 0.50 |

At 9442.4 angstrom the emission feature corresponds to [N II] 6583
